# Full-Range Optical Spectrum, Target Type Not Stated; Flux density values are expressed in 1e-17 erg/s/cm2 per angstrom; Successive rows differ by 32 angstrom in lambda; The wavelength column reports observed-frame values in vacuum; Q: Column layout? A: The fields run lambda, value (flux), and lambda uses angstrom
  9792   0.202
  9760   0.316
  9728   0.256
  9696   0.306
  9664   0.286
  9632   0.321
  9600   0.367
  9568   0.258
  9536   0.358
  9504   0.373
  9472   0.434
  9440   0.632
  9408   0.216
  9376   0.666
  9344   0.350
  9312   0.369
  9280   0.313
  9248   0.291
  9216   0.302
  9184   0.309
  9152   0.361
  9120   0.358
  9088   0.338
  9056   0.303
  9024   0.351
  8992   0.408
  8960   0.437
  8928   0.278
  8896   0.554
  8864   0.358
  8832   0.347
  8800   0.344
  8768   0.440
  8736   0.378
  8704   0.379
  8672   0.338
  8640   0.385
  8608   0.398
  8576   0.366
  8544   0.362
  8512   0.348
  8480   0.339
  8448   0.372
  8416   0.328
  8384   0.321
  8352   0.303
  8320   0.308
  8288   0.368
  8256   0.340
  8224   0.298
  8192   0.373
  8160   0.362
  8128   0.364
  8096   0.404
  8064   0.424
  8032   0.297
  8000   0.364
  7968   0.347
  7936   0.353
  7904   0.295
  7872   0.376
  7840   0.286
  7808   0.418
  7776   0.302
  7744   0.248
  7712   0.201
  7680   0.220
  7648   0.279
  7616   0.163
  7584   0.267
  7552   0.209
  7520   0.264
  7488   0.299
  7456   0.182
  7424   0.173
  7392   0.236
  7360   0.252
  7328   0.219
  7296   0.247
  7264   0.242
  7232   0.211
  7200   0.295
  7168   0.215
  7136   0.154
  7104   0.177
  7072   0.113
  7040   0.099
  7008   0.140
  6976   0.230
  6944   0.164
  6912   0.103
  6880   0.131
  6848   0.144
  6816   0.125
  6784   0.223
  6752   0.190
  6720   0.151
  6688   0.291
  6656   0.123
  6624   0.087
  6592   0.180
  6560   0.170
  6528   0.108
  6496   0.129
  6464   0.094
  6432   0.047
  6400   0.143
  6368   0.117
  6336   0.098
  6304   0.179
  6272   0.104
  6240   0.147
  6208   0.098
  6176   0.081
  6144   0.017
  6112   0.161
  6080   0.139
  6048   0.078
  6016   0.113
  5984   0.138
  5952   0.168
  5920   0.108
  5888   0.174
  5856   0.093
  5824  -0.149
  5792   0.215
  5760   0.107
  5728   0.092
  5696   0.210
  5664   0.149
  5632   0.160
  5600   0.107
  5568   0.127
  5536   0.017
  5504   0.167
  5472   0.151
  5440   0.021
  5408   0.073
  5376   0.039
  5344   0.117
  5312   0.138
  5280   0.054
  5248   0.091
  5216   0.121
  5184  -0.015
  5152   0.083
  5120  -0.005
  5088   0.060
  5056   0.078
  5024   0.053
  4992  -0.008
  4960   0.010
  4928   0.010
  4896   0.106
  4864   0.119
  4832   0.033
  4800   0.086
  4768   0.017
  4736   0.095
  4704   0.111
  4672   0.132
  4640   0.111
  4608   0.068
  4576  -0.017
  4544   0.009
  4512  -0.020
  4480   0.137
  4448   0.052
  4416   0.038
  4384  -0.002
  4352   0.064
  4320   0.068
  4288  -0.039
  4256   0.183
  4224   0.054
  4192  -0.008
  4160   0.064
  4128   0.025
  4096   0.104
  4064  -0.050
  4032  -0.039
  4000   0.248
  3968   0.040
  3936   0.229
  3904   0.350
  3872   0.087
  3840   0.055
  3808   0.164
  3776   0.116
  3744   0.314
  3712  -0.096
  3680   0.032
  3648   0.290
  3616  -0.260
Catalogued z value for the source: 0.79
